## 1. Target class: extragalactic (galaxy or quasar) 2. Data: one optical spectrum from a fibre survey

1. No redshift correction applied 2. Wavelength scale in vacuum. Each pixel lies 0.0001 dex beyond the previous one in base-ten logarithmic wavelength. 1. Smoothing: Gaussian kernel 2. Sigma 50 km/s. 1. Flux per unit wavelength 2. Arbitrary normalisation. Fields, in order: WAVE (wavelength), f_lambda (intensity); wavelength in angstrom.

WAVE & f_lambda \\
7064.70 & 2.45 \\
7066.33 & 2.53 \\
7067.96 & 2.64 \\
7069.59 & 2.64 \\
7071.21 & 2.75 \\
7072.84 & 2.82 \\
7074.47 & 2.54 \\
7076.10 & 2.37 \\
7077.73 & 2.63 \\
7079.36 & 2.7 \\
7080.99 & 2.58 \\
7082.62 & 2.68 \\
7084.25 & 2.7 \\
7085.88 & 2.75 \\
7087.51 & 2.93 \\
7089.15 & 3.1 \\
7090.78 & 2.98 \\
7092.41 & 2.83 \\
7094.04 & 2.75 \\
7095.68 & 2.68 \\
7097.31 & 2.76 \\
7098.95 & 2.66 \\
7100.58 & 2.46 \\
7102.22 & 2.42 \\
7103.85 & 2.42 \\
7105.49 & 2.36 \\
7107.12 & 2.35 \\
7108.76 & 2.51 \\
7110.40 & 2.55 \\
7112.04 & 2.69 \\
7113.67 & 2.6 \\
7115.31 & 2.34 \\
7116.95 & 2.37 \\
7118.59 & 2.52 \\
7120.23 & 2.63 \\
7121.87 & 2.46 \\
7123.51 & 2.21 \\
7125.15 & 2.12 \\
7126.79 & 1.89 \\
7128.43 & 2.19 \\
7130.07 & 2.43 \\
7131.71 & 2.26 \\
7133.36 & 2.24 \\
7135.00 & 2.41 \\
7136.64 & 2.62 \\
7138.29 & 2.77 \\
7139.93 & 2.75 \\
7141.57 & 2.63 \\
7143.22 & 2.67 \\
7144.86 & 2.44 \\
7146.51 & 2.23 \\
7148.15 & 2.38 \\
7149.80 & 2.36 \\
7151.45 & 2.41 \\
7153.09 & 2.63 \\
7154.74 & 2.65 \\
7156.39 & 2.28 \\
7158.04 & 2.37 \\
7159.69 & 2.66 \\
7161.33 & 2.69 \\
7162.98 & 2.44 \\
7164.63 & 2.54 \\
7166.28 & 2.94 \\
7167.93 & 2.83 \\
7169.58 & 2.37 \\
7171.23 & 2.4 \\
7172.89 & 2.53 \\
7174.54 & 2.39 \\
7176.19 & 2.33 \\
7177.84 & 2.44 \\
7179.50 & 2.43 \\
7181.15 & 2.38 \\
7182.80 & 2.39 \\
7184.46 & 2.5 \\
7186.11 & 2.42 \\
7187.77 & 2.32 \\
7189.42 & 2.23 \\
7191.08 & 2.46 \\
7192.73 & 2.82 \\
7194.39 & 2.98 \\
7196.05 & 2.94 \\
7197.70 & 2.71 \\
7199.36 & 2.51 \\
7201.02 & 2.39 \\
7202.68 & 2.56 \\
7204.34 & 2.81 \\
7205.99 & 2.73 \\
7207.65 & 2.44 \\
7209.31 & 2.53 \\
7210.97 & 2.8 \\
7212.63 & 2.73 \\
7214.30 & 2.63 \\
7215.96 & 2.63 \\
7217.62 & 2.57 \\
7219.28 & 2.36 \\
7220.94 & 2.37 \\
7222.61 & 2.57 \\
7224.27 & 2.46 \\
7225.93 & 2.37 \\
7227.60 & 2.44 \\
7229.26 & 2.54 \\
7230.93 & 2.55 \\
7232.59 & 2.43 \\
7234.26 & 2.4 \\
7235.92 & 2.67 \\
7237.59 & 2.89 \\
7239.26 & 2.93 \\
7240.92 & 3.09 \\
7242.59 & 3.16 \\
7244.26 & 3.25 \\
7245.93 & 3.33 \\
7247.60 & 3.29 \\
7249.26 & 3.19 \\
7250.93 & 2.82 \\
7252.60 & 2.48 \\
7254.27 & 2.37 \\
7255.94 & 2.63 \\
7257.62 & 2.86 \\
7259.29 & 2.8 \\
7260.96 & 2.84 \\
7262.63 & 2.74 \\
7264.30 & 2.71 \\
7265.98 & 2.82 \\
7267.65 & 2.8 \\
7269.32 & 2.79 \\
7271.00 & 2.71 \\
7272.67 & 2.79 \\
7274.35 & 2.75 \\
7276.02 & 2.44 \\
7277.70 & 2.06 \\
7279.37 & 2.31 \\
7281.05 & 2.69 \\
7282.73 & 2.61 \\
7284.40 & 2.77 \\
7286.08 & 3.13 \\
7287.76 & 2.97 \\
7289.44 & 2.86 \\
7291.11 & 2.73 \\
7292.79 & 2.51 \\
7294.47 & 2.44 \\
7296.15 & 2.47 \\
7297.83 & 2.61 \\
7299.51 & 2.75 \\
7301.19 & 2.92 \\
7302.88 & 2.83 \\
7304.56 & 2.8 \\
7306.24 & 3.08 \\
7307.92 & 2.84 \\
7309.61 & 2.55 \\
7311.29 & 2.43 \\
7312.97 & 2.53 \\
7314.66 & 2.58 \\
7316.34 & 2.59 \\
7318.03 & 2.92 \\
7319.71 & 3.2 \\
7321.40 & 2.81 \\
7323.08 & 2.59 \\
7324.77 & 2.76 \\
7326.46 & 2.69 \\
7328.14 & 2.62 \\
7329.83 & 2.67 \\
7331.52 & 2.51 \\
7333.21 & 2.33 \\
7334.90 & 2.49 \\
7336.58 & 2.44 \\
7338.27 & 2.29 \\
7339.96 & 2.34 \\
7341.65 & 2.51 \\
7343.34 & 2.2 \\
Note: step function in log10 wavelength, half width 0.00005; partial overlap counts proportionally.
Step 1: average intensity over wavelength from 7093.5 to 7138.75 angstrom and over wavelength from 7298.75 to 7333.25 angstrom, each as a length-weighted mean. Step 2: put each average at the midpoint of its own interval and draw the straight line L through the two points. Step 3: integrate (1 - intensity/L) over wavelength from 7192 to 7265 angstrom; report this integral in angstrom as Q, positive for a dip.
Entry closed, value -3.1 angstrom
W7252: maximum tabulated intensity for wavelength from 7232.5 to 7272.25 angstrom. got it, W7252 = 3.33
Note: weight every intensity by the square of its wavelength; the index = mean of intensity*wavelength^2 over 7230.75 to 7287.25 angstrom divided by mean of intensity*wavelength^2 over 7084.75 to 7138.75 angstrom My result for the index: 1.15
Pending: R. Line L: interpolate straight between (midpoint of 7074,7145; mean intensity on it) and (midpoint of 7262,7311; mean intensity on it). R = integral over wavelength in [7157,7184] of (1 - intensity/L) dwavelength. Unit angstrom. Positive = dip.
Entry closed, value 1.0 angstrom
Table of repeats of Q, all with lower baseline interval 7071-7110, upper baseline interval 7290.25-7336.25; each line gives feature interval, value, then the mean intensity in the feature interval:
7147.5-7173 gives 1.2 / 2.53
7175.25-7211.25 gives 1.6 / 2.55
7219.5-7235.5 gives 1.2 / 2.46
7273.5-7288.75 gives 0.2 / 2.64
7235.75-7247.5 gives -1.8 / 3.08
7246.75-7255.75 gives -0.5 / 2.82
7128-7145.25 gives 1.0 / 2.5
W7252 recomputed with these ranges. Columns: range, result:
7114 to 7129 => 2.63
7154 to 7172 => 2.94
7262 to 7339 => 3.2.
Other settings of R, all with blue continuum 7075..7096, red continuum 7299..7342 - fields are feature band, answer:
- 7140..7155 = 1.2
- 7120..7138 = 2.7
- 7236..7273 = -2.6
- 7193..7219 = 0.4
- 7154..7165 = 0.8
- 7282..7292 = -0.7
